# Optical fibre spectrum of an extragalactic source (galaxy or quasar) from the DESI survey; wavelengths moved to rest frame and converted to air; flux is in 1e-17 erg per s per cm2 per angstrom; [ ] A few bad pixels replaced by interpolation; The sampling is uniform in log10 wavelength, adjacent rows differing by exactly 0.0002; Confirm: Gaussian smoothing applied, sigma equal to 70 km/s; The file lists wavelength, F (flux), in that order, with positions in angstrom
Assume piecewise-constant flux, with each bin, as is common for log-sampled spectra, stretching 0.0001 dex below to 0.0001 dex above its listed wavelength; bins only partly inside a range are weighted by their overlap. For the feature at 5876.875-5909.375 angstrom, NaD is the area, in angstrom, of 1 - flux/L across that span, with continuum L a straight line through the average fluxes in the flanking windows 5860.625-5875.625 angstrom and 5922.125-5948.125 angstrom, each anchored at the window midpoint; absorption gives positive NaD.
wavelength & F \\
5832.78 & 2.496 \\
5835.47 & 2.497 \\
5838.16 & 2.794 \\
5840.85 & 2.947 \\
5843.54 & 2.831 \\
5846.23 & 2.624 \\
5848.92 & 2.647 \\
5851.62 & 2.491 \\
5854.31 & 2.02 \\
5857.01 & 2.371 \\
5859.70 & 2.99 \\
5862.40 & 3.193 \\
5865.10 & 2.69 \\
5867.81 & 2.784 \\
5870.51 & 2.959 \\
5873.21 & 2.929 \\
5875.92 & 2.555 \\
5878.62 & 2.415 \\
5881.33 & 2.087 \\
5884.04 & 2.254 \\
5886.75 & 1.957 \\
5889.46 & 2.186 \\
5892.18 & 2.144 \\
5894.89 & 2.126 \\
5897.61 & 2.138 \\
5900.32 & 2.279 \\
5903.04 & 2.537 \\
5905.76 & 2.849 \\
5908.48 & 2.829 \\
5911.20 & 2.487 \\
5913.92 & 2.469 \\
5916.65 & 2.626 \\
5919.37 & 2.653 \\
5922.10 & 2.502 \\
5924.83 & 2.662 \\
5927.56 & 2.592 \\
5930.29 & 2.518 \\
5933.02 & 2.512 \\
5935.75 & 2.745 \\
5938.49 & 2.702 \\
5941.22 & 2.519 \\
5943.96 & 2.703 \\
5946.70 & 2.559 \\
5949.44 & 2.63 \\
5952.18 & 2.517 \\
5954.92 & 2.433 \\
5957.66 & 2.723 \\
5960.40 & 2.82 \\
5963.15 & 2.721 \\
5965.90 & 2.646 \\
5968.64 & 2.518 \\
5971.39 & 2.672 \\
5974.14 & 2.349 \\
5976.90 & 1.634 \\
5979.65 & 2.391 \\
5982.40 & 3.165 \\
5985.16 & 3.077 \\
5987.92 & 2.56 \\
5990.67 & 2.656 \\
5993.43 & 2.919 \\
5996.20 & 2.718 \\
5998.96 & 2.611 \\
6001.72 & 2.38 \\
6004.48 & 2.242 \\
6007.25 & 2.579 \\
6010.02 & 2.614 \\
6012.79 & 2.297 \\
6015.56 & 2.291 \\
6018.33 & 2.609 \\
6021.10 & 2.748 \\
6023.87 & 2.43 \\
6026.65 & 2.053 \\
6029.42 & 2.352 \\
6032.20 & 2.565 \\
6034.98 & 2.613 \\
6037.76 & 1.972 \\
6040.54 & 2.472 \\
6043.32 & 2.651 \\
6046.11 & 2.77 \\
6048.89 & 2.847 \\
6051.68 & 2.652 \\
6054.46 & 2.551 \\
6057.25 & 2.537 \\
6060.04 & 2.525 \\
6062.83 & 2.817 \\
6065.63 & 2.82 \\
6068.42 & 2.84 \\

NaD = 5.5 angstrom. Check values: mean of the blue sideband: 2.89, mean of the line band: 2.31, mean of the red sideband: 2.61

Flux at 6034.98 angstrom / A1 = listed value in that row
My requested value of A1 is 2.613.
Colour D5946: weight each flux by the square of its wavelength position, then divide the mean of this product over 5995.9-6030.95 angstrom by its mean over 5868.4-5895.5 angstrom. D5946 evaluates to 1.08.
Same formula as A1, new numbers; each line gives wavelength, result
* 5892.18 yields 2.144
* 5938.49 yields 2.702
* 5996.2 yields 2.718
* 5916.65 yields 2.626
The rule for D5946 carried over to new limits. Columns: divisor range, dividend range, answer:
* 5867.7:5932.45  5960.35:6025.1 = 1.07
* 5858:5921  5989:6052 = 1.04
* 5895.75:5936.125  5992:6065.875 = 1.03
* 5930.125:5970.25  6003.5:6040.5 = 0.94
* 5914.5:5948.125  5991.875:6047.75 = 0.99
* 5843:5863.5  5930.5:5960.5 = 1.02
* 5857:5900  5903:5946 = 1.07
